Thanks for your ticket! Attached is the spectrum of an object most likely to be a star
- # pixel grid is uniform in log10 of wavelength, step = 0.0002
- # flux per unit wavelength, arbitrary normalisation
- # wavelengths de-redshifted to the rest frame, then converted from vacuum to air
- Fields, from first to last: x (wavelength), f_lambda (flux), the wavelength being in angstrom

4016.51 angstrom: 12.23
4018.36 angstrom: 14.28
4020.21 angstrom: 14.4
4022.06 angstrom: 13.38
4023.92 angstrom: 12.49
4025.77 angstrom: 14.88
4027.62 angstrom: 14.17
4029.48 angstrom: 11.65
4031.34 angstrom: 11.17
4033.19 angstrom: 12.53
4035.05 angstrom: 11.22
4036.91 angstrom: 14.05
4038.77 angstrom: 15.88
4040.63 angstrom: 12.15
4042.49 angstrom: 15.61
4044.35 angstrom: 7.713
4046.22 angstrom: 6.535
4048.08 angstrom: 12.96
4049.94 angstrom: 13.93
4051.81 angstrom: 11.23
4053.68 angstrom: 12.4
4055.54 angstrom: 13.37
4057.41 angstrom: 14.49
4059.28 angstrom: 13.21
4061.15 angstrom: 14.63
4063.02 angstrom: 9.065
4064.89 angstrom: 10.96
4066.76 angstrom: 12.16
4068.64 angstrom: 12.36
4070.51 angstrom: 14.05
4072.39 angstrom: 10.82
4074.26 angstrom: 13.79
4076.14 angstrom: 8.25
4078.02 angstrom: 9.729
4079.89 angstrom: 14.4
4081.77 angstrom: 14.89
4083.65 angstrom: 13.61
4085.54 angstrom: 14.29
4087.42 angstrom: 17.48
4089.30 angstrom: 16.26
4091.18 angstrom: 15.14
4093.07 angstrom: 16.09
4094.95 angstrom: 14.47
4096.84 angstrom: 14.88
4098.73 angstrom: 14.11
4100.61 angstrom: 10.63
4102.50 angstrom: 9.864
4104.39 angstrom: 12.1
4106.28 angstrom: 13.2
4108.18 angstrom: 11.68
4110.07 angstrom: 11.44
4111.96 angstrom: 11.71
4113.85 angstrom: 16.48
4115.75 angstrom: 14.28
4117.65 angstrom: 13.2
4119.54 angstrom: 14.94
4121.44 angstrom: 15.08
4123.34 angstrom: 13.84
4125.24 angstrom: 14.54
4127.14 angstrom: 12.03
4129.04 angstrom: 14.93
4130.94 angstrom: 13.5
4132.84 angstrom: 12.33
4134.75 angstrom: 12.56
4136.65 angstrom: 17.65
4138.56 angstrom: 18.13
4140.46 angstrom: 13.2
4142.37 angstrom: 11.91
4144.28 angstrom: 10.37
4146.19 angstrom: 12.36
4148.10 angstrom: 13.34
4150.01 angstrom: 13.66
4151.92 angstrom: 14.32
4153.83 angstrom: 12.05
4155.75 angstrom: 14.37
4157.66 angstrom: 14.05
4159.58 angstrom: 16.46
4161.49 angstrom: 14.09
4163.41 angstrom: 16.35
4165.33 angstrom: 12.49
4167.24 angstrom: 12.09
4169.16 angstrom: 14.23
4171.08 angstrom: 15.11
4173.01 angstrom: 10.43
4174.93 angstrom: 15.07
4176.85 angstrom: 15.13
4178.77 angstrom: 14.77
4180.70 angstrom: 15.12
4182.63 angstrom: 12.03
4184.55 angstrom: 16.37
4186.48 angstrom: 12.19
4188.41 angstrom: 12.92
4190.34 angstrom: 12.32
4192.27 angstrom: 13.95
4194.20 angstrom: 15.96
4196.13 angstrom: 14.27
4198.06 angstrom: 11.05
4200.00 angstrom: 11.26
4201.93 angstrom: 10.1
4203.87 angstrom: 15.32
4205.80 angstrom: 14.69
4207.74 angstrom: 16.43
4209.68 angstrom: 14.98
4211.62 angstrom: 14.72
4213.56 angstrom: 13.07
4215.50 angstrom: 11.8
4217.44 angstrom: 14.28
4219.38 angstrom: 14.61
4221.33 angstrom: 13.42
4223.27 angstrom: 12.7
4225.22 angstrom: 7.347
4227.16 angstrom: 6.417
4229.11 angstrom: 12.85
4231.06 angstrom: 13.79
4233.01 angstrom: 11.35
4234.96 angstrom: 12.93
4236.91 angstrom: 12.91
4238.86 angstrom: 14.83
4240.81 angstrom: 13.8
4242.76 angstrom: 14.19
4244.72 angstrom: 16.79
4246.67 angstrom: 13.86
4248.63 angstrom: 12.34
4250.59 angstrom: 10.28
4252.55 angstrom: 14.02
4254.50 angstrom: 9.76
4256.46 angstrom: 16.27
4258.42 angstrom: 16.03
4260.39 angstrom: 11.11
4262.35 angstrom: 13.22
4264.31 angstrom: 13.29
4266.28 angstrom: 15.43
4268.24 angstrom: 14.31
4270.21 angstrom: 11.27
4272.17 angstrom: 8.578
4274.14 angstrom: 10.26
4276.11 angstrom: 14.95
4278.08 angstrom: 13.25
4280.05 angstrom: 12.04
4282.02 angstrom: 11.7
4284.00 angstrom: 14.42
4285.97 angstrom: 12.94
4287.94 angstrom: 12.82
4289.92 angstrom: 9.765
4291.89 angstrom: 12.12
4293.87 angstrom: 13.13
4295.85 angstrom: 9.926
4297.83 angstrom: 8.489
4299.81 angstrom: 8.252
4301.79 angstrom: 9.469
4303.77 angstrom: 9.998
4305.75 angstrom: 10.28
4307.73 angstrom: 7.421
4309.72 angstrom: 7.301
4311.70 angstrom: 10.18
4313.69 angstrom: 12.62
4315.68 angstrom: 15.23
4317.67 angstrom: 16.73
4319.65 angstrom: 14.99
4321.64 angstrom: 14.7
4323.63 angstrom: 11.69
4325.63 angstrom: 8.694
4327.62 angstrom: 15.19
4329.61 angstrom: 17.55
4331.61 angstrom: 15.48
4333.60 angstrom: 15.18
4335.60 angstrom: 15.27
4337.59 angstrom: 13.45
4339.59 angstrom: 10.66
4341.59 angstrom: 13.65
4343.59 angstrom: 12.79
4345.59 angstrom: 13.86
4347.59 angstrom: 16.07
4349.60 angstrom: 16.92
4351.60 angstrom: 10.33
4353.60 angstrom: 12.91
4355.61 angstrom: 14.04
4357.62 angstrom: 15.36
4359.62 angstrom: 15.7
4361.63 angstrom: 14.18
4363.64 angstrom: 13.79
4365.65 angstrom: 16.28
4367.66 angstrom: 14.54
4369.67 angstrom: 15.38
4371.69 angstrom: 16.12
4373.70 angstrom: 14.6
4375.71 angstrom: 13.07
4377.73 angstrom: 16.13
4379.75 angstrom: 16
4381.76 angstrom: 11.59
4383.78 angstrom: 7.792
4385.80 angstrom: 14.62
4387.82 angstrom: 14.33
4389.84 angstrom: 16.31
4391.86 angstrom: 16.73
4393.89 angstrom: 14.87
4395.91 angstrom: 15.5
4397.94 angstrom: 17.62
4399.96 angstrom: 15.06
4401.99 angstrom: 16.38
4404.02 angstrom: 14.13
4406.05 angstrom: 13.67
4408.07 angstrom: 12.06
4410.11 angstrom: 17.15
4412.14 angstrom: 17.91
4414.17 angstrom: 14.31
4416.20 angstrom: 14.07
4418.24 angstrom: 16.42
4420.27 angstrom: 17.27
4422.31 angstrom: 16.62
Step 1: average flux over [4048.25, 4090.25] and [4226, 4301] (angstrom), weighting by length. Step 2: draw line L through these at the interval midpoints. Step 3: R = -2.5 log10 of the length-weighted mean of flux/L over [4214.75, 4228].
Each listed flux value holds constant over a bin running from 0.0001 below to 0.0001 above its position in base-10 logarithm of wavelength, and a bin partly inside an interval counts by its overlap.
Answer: 0.09 mag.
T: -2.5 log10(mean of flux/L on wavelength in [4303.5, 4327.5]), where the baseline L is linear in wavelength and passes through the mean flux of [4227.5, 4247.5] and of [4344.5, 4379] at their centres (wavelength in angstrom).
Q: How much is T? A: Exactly 0.20 mag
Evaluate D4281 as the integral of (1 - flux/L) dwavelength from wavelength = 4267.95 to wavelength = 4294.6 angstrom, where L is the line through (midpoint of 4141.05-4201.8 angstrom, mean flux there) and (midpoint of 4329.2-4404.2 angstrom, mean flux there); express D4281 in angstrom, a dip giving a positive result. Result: 3.6 angstrom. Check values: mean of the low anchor 13.5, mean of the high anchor 14.6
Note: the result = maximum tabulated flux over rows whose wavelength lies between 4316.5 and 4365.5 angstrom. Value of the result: 17.55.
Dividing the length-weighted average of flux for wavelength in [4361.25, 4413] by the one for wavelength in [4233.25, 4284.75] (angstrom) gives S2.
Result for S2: 1.13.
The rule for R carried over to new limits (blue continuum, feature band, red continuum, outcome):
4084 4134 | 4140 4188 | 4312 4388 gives 0.02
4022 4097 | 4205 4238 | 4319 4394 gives 0.07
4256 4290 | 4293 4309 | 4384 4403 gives 0.37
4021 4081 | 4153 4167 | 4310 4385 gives -0.10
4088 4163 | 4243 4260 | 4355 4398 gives 0.05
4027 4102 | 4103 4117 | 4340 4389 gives 0.02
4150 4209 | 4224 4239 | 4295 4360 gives 0.18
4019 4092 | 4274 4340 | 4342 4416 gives 0.16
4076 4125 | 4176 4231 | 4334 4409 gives 0.06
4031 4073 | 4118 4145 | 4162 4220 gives -0.06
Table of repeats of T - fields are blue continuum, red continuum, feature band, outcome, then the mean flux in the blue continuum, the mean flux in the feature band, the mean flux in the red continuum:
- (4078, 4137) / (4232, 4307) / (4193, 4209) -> -0.06 mag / 13.8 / 13.7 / 12.4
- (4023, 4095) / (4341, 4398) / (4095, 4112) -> 0.07 mag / 12.9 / 12.3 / 14.5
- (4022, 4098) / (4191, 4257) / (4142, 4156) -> 0.03 mag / 13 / 12.8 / 13.1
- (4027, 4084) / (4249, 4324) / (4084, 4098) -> -0.25 mag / 12.3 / 15.4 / 12.1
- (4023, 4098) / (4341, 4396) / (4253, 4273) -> 0.07 mag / 13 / 13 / 14.4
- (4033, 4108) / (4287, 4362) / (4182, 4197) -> -0.08 mag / 12.9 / 13.8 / 12.7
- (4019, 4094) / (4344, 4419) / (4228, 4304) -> 0.13 mag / 12.9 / 12.5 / 14.7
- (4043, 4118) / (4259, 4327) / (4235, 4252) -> -0.13 mag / 12.8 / 13.6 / 11.8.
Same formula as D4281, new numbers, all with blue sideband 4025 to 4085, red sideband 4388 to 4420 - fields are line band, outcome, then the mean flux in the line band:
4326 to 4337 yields -0.3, 15.3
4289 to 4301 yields 3.5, 10.3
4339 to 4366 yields 1.8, 14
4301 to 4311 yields 3.9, 8.93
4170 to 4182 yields -0.6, 14.2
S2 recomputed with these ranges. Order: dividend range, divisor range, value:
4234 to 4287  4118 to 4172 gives 0.94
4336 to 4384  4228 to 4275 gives 1.08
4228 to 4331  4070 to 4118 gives 0.94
